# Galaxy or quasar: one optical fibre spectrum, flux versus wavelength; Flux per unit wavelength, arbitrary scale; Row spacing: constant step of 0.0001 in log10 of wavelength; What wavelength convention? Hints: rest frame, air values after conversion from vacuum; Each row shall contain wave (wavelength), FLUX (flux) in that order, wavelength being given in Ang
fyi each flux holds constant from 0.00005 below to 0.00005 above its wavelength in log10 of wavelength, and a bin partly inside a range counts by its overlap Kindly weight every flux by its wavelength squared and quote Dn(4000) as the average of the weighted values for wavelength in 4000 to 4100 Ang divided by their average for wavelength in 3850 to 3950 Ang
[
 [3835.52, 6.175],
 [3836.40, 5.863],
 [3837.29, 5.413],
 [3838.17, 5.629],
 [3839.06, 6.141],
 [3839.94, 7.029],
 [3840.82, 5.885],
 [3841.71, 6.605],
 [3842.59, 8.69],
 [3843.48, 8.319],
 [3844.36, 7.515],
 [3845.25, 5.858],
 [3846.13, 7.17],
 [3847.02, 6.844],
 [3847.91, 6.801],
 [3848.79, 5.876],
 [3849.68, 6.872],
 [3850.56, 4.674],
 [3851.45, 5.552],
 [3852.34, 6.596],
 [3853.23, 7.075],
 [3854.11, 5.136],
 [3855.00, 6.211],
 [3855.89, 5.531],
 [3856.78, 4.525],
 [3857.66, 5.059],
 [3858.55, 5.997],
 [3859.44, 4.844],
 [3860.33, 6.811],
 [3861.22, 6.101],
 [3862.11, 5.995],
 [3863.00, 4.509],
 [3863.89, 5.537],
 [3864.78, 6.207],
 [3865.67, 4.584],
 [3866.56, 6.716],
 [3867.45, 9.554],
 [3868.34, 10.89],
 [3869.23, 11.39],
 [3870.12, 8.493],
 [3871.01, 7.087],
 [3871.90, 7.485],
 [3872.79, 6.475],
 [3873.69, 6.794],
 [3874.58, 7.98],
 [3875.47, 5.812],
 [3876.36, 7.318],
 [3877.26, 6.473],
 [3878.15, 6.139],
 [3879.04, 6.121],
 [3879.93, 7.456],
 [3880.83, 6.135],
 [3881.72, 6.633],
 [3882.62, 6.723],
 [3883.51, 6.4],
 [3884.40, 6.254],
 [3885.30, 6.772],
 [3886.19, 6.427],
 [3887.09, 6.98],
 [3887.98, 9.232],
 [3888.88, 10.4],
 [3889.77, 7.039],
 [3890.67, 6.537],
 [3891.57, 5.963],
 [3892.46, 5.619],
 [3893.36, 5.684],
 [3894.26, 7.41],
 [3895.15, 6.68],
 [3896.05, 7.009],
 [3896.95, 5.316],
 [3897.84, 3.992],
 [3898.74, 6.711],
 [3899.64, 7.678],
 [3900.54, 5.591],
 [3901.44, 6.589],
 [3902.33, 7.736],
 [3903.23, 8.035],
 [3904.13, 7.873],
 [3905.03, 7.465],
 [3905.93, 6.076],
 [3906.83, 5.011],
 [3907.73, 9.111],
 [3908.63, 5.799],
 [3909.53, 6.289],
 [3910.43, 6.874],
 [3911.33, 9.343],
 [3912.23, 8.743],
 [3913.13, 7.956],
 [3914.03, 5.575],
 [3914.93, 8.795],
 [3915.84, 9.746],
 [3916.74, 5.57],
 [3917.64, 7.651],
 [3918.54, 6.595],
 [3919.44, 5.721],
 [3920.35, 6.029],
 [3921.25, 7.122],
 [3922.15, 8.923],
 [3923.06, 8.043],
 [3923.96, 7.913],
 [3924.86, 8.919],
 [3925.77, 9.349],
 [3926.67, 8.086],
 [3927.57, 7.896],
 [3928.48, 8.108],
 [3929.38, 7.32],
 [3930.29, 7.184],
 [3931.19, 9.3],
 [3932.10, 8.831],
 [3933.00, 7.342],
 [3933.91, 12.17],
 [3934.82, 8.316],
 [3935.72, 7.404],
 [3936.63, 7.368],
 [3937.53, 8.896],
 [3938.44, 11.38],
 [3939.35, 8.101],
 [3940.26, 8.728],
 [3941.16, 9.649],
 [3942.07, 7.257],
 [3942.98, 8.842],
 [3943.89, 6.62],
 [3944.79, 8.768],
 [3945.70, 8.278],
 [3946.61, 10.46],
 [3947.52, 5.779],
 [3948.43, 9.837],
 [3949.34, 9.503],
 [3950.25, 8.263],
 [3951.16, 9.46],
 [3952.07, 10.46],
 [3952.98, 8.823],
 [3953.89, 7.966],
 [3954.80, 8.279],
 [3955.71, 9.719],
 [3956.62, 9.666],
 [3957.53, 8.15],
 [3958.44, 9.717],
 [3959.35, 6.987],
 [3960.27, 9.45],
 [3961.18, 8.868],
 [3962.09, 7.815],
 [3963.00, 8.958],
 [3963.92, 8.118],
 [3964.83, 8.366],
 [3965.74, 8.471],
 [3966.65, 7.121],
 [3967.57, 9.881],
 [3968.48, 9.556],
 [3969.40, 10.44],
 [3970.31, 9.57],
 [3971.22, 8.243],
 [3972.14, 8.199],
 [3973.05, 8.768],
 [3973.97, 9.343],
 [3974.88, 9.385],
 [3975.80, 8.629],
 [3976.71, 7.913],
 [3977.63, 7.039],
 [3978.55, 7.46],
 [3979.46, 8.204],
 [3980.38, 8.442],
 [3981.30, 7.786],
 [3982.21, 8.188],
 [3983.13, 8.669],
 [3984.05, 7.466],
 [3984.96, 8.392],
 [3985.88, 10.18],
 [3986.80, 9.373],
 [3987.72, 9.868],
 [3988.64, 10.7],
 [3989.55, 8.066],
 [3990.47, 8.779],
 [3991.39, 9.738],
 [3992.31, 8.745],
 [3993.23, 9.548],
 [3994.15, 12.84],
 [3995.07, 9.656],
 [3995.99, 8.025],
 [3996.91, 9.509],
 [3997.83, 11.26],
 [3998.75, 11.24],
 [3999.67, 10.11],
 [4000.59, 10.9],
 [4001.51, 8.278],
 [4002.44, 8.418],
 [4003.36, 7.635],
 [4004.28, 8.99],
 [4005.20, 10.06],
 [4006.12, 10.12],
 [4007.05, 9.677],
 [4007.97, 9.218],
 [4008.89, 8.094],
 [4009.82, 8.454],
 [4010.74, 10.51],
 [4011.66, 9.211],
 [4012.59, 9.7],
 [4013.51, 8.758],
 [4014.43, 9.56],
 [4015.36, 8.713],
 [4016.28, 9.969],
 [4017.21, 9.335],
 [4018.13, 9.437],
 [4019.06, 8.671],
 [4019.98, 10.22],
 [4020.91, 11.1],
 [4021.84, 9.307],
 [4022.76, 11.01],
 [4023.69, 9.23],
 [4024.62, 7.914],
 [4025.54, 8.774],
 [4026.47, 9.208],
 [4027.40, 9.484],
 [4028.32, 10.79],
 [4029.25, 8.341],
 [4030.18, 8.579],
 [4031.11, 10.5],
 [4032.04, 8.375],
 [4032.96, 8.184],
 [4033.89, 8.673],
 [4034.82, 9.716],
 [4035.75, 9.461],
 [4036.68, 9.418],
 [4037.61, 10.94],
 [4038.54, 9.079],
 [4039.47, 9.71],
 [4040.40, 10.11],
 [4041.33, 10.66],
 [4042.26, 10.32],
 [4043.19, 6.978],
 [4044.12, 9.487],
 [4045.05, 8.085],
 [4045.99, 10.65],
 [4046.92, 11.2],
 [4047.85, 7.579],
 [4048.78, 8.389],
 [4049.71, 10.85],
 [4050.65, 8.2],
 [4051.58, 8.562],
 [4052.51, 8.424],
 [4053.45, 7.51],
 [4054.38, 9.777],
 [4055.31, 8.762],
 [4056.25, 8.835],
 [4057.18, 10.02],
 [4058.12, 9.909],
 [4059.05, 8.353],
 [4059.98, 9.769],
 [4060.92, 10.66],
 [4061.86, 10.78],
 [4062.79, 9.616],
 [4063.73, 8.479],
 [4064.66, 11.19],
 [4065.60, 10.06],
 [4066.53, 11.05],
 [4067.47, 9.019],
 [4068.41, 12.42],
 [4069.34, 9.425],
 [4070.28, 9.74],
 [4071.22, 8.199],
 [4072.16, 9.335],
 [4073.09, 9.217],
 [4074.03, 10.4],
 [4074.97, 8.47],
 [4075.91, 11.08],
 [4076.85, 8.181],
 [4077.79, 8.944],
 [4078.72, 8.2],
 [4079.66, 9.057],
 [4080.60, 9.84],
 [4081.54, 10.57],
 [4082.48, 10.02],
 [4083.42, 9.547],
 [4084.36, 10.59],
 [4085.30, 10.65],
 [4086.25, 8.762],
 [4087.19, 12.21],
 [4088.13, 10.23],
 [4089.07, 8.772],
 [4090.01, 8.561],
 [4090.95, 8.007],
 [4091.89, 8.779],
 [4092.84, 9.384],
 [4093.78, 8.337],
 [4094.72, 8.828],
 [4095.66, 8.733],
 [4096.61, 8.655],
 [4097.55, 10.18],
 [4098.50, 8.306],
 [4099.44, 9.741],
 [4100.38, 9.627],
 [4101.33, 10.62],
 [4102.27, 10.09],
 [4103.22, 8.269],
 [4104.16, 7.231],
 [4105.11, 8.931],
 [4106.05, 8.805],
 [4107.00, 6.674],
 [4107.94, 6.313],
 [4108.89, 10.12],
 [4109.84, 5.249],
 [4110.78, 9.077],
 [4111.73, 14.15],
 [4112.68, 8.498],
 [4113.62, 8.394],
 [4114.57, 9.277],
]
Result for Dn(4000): 1.4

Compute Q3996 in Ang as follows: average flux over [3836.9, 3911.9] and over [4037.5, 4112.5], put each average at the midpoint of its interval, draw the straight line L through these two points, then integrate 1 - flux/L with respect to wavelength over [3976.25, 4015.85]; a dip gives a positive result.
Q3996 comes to -4.0 Ang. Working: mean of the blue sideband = 6.71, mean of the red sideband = 9.36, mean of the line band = 9.15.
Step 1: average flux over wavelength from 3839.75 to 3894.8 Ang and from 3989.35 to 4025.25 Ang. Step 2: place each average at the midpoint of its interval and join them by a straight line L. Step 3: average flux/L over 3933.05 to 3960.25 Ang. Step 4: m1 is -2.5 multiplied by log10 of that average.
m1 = -0.06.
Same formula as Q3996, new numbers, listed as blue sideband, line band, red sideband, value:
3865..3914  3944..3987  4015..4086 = -2.4 Ang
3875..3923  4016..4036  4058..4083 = -0.9 Ang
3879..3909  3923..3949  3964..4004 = -2.2 Ang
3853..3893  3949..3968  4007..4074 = -1.5 Ang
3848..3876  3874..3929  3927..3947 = 3.5 Ang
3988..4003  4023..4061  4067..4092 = 1.5 Ang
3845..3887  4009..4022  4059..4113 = -1.5 Ang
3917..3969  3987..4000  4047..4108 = -1.6 Ang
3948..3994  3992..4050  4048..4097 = -2.2 Ang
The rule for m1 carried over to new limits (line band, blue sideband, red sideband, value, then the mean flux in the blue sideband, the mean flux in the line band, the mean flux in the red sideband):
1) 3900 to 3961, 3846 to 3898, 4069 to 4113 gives -0.11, 6.62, 8.11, 9.2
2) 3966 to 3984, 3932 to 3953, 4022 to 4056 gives 0.05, 8.77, 8.54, 9.25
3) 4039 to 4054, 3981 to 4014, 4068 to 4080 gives 0.03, 9.35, 9.17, 9.43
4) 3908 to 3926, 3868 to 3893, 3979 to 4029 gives 0.05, 7.23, 7.54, 9.36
